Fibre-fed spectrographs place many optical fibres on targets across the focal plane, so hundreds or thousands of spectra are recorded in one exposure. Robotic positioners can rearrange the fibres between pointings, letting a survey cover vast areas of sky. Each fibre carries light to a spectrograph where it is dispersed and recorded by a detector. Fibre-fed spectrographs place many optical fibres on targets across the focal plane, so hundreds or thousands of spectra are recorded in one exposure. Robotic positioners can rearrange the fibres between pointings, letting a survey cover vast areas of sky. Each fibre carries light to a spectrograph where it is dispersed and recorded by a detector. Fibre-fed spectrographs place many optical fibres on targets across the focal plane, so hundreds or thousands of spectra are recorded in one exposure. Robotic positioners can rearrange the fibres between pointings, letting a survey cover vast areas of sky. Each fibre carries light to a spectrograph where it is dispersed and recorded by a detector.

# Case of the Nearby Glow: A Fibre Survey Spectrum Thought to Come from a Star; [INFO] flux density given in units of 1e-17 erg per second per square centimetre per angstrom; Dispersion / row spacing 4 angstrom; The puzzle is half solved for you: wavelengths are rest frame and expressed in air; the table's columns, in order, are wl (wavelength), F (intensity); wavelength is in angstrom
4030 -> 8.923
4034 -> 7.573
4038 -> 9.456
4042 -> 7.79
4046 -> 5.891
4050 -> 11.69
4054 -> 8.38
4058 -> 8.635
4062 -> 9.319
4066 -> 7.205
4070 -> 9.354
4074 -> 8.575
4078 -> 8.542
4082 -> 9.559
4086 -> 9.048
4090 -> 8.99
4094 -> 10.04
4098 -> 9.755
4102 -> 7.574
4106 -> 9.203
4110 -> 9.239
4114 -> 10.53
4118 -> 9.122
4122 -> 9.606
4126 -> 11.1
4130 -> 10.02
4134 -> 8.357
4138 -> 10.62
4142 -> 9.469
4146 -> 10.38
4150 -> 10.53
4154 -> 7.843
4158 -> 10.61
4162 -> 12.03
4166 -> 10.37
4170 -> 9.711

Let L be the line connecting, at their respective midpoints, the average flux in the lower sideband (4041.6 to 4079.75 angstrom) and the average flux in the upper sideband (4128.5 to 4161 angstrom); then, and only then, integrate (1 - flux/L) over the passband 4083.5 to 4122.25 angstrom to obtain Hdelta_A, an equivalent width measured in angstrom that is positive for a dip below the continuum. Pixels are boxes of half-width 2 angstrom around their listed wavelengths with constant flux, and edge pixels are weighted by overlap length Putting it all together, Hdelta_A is -0.5 angstrom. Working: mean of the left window 8.57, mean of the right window 9.79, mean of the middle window 9.3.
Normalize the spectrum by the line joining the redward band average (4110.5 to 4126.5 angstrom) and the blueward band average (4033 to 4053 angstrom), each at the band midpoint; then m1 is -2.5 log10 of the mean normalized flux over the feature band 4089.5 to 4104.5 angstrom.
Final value 0.05 mag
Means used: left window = 8.52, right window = 9.92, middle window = 9.1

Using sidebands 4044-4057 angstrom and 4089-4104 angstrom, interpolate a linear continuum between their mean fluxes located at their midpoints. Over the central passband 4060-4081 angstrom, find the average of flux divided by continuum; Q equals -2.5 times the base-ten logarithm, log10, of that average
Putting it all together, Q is 0.02 mag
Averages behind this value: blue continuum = 8.65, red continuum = 9.1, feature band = 8.64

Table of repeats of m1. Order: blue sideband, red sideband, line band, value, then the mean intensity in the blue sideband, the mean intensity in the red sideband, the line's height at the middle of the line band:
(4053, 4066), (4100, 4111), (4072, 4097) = -0.07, 8.57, 8.62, 8.6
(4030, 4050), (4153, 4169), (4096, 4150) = 0.00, 8.2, 10.3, 9.66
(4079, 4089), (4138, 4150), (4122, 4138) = 0.00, 9.2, 10.1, 9.92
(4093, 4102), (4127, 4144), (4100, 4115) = 0.05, 9.37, 9.7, 9.45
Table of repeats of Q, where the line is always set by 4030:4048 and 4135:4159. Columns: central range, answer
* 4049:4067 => -0.11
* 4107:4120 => -0.05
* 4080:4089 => -0.07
